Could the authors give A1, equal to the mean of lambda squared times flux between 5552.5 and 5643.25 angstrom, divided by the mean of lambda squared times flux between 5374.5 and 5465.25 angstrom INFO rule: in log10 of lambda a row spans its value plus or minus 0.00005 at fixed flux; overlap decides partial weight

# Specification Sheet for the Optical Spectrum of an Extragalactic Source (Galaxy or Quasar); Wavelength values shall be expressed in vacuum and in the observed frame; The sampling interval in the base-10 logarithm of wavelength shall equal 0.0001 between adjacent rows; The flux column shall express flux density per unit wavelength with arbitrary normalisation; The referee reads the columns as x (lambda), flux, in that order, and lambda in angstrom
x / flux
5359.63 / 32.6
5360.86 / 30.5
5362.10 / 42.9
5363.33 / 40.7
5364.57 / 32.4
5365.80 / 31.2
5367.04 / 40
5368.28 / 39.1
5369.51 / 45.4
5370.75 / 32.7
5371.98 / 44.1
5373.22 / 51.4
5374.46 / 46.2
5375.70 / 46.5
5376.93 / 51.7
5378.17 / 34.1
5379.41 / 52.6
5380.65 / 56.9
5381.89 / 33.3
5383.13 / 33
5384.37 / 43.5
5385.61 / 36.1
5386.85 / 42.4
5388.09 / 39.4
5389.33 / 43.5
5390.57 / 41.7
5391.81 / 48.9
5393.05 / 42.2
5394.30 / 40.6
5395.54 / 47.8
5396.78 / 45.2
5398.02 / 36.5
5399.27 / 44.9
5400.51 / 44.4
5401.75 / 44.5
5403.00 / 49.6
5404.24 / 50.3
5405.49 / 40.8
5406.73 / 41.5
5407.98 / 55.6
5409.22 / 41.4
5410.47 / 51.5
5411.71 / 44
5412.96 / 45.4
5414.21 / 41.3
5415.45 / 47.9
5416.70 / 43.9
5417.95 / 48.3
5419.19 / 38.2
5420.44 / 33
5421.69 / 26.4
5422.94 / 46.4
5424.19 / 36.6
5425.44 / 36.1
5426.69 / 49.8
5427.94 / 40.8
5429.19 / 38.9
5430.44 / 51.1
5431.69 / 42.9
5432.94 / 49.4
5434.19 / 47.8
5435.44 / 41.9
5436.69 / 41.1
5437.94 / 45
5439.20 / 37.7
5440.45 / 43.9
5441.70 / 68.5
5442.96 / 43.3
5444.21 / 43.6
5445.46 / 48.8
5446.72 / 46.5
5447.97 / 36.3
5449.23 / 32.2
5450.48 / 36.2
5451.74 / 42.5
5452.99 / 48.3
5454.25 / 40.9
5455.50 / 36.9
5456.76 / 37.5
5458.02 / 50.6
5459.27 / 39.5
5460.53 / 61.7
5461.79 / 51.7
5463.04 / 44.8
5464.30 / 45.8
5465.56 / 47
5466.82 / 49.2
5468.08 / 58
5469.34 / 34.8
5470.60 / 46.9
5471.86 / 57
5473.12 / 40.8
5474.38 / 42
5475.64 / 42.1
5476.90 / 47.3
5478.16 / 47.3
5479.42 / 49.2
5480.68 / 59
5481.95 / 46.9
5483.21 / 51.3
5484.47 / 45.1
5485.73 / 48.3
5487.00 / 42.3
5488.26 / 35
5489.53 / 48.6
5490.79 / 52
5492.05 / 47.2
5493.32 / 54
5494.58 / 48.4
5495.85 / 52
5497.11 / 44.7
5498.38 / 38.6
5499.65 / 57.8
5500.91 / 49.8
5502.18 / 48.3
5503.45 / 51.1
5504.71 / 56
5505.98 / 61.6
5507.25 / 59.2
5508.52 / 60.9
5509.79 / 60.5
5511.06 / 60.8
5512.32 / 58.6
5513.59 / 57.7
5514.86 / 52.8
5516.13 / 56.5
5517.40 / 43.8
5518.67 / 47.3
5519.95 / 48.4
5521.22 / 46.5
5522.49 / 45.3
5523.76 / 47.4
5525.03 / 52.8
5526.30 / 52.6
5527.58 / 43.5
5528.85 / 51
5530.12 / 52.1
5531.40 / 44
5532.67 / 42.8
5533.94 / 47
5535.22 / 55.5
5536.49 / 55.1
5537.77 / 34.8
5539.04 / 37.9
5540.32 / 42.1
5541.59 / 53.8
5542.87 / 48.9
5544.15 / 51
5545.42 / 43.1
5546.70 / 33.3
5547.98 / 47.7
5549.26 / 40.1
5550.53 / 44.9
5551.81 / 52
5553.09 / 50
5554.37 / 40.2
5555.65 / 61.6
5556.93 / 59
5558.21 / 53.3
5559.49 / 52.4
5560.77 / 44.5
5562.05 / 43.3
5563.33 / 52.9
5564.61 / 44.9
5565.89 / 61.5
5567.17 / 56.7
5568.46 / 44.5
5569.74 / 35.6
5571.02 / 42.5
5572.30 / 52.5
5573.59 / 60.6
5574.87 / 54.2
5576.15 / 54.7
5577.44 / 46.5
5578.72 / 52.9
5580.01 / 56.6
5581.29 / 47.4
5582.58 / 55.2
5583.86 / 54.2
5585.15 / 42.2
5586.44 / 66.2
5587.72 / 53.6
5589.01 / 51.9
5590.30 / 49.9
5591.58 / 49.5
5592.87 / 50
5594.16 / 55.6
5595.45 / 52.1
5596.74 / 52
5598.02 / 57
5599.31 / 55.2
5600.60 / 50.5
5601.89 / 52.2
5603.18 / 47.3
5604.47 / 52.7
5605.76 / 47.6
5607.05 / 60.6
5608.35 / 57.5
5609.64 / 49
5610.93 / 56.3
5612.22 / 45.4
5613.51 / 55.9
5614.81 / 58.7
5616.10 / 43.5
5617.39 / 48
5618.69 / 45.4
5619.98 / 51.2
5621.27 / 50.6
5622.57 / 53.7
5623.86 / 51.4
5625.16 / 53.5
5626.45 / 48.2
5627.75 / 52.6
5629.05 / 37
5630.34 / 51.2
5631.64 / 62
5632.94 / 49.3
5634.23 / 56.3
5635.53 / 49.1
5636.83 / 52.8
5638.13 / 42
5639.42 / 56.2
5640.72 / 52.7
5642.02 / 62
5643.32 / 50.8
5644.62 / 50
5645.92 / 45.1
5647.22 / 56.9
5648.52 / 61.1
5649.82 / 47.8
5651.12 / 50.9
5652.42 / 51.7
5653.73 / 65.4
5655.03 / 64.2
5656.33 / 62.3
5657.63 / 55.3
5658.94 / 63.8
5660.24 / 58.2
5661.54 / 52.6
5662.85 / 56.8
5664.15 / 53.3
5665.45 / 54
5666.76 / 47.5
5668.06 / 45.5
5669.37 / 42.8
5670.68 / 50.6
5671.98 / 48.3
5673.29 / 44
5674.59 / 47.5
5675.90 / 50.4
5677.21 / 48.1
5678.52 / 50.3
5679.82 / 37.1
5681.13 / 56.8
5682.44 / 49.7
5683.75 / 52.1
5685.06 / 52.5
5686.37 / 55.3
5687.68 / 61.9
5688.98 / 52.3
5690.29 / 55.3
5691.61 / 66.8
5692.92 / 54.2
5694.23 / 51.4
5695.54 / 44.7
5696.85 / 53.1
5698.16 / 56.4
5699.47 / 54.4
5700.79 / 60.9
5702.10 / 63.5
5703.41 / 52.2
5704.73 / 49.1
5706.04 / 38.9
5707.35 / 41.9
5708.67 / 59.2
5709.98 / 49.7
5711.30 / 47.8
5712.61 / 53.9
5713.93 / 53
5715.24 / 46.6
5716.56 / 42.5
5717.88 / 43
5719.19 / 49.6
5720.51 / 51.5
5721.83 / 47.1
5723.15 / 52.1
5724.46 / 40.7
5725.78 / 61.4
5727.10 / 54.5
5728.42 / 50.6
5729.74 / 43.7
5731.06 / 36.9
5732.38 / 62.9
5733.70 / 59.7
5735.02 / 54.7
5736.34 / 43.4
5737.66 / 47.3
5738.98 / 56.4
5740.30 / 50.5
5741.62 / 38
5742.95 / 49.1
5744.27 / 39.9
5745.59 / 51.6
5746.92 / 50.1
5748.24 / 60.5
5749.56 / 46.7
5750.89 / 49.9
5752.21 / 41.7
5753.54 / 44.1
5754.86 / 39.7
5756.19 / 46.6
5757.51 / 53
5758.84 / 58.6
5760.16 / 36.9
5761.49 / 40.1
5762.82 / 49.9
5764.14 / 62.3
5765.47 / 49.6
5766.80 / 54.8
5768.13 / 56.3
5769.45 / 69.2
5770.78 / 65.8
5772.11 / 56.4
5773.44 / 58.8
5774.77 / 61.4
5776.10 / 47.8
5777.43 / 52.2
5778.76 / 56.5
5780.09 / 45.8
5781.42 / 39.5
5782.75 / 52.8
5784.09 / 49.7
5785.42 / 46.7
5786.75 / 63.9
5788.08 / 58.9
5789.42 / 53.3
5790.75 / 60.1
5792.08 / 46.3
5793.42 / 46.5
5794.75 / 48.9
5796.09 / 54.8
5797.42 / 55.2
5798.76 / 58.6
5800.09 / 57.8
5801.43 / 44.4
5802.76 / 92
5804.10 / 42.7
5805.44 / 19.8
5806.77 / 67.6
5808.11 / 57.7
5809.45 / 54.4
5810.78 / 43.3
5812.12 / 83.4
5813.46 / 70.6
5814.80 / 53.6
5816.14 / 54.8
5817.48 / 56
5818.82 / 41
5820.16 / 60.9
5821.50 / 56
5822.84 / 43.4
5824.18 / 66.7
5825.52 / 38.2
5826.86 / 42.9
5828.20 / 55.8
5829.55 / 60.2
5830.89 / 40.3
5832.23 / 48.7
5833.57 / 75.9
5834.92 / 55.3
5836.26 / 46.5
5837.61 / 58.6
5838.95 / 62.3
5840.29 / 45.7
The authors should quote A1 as 1.26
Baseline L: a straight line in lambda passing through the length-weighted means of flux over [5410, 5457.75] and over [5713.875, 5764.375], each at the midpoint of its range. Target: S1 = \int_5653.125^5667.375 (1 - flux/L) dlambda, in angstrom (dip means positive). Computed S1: -3.1 angstrom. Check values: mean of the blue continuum 42.9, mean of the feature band 57.6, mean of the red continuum 48.7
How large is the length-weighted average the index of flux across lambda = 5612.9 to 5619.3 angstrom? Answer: 50.2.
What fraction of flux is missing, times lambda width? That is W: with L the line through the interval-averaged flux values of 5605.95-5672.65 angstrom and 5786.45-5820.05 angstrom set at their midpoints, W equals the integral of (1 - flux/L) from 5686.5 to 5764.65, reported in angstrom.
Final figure 5.3 angstrom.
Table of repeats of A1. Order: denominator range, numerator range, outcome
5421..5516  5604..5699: 1.18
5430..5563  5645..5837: 1.19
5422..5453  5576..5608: 1.28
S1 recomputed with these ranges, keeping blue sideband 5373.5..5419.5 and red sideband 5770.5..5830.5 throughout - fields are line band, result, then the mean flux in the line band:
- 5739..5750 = 0.8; 48.8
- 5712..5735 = 1.0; 50.1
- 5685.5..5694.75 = -0.9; 56.7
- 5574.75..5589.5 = -1.2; 52.9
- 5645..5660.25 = -1.9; 56.7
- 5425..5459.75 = 1.4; 43.6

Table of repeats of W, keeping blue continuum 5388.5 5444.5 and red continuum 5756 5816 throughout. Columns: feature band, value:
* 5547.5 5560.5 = -0.56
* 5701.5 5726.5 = 1.30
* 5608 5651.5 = -1.32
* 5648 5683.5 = -0.96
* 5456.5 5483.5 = -1.34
